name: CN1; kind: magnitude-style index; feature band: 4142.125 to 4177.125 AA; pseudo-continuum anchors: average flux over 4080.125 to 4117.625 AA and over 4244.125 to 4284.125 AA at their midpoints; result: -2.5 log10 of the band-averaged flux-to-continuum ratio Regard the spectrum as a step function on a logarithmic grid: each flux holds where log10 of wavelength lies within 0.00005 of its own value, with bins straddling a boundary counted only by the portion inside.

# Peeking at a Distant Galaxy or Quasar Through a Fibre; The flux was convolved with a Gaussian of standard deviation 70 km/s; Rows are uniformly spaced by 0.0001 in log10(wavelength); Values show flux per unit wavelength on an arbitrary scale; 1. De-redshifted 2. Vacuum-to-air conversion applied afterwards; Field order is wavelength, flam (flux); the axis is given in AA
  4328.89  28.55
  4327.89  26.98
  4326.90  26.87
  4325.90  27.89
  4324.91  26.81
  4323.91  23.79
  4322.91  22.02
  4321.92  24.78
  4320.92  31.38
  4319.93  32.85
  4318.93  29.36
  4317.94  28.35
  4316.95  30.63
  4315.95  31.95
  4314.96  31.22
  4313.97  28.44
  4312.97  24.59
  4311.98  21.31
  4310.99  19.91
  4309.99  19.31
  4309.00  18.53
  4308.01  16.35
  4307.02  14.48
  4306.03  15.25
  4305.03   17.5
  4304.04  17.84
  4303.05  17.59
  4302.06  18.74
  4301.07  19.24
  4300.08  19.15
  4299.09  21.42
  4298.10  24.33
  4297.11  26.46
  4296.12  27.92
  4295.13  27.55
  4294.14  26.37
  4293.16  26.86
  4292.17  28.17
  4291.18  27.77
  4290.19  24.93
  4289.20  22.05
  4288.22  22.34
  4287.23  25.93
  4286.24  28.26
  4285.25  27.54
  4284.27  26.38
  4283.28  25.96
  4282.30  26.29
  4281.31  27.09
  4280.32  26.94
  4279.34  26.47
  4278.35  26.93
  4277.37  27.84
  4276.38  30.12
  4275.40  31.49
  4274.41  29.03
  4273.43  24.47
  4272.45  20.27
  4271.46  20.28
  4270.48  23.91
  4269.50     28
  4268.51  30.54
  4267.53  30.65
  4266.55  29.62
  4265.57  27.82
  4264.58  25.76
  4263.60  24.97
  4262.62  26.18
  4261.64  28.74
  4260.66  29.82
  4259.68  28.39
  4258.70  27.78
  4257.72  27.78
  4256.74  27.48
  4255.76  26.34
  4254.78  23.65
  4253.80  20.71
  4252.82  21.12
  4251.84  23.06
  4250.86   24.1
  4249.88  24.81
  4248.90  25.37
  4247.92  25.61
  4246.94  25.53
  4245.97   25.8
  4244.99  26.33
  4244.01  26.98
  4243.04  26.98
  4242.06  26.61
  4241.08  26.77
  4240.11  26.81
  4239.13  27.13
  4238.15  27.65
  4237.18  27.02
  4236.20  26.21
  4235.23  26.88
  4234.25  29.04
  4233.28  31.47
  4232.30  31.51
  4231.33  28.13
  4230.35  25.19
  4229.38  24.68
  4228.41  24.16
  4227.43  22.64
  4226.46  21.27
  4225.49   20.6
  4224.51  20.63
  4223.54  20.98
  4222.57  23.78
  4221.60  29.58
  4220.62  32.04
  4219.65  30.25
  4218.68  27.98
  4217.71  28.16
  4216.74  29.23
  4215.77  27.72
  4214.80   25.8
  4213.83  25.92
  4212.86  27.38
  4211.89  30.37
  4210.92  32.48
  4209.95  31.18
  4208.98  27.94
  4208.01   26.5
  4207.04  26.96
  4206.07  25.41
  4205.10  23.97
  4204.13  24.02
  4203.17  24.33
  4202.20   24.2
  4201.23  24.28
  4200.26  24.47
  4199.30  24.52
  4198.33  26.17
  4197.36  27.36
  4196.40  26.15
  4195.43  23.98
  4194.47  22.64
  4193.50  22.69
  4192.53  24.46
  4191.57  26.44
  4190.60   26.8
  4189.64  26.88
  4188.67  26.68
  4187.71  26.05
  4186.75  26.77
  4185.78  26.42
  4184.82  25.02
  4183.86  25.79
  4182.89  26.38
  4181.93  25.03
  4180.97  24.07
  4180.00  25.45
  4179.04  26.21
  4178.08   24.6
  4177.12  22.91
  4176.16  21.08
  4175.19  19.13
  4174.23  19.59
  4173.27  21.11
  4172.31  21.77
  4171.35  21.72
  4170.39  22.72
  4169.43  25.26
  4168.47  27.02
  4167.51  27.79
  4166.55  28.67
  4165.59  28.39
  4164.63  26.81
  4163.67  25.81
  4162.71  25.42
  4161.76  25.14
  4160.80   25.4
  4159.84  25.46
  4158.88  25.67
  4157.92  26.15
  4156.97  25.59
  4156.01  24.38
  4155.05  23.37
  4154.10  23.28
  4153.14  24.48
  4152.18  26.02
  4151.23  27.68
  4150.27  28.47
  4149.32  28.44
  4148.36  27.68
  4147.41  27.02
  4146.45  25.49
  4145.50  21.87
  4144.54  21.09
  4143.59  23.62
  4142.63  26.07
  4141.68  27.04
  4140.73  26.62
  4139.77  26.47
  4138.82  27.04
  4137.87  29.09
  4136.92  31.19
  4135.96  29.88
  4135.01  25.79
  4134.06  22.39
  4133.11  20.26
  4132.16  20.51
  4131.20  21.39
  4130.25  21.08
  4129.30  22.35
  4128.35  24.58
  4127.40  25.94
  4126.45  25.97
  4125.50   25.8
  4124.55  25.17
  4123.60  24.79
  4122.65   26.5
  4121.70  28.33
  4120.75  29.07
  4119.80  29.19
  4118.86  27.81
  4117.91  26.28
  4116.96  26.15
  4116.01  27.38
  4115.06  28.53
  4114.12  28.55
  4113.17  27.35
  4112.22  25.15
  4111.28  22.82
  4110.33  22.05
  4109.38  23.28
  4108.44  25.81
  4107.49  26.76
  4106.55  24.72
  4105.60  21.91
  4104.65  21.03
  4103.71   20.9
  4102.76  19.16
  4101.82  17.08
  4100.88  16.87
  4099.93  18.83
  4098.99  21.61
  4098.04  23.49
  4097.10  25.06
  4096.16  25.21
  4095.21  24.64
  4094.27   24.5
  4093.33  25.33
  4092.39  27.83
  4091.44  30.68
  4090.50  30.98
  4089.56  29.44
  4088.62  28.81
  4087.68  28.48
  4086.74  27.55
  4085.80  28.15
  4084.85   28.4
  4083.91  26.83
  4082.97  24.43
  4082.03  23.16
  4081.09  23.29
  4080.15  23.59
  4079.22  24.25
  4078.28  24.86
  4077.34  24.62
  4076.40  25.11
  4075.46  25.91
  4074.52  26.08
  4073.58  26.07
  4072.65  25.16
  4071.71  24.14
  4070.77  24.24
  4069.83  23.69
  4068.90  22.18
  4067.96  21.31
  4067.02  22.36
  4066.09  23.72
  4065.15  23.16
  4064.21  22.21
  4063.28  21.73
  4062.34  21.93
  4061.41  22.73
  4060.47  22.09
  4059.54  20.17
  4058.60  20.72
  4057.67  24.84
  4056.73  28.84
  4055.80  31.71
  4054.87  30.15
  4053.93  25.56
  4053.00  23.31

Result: 0.03 mag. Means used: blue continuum 24.9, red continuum 26.3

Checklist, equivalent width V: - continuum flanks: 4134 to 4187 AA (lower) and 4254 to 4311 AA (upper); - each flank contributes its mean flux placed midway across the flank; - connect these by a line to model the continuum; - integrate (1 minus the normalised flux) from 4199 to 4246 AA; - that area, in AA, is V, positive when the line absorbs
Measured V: -2.8 AA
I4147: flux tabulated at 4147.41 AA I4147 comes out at 27.02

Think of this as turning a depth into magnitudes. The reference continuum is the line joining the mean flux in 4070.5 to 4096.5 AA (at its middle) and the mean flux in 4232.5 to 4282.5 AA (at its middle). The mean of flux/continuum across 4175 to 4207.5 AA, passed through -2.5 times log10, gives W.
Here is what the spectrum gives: 0.06 mag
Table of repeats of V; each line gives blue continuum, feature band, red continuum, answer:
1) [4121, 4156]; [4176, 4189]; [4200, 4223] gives 0.6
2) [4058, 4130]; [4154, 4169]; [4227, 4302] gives -0.4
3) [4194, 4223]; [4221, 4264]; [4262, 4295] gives 1.4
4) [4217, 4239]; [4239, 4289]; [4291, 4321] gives -2.3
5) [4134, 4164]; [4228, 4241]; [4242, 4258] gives -1.1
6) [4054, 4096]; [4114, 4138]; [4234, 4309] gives -0.6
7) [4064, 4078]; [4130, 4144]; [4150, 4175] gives -0.3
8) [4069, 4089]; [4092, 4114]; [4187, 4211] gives 2.0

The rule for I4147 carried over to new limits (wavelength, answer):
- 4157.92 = 26.15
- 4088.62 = 28.81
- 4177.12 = 22.91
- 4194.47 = 22.64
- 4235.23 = 26.88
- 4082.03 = 23.16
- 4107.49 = 26.76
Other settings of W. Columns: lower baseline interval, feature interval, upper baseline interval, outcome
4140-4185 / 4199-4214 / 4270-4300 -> -0.05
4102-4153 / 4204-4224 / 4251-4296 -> -0.06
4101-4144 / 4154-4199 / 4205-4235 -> 0.05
